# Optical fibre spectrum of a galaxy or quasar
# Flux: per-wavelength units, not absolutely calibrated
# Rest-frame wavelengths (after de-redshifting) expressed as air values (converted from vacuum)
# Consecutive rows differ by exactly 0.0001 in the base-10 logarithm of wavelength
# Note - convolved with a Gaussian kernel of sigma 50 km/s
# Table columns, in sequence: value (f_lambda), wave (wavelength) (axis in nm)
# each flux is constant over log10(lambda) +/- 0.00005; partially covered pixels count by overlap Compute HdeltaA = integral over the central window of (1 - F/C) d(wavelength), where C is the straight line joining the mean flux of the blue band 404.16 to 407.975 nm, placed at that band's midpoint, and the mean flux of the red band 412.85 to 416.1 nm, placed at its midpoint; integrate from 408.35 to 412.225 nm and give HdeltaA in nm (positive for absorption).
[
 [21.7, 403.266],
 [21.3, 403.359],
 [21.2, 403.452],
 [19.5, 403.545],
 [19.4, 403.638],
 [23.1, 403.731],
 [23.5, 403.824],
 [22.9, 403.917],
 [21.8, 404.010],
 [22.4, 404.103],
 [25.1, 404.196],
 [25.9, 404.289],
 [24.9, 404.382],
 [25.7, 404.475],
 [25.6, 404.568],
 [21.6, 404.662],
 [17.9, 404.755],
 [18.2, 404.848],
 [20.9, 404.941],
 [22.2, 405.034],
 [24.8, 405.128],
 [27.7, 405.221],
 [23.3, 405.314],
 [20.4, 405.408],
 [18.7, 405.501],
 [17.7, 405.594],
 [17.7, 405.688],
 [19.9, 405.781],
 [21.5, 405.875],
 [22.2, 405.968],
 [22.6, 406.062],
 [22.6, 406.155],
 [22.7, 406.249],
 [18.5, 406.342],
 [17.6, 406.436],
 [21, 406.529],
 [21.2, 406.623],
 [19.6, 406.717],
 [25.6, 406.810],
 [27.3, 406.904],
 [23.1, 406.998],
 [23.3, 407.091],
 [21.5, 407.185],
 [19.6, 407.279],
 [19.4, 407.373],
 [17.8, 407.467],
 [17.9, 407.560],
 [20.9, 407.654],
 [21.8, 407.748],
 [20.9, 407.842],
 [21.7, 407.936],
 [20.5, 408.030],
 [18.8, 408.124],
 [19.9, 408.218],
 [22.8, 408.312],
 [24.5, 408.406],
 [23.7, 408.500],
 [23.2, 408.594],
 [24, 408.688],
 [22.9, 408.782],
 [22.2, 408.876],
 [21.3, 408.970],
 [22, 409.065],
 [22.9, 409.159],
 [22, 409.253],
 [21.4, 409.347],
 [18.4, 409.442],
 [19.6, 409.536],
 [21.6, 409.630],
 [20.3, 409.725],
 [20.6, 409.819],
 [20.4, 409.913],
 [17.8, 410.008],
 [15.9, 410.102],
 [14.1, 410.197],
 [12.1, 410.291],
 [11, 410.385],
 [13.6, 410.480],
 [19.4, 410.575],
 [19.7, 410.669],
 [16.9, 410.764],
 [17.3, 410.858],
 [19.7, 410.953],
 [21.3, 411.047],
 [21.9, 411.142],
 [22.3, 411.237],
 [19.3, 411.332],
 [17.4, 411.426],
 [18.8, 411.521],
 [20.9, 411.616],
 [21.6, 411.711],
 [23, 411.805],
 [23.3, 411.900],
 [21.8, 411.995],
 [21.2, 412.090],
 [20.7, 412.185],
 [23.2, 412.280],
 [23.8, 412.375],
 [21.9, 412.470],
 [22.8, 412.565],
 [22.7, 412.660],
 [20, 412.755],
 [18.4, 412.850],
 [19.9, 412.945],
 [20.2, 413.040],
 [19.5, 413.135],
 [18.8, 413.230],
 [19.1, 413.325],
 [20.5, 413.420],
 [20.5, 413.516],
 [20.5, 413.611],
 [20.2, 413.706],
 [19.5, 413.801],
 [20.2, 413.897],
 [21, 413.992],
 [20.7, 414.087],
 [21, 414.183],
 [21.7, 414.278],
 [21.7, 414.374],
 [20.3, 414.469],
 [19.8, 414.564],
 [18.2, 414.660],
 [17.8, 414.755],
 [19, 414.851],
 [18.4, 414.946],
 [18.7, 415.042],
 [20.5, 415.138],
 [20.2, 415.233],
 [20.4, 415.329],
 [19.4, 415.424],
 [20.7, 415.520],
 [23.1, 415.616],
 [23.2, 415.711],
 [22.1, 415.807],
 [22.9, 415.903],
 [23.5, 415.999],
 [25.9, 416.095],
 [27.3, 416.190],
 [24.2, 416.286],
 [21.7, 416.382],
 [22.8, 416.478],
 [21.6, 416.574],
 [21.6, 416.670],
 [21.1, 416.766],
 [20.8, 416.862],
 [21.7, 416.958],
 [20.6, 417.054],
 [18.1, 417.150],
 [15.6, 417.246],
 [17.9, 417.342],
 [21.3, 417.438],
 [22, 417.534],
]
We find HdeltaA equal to 0.19 nm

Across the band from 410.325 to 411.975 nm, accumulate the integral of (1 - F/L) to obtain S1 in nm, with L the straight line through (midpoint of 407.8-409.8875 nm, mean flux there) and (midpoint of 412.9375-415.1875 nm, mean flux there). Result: 0.125 nm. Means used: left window 21.6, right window 19.9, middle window 19.2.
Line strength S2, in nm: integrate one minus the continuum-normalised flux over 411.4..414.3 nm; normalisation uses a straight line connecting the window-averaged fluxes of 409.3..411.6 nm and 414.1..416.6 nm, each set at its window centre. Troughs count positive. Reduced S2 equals -0.14 nm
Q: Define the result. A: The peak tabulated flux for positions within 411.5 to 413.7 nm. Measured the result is 23.8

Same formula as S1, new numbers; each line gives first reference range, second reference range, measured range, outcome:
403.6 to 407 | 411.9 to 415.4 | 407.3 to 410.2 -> 0.08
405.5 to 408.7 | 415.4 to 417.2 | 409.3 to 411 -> 0.30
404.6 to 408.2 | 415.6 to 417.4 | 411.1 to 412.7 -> 0.00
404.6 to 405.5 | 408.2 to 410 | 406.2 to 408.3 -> 0.07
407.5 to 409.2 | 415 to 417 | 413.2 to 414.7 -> 0.12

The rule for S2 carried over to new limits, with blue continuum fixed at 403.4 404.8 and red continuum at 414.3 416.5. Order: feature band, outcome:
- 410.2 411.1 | 0.22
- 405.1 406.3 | 0.05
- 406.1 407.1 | 0.02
